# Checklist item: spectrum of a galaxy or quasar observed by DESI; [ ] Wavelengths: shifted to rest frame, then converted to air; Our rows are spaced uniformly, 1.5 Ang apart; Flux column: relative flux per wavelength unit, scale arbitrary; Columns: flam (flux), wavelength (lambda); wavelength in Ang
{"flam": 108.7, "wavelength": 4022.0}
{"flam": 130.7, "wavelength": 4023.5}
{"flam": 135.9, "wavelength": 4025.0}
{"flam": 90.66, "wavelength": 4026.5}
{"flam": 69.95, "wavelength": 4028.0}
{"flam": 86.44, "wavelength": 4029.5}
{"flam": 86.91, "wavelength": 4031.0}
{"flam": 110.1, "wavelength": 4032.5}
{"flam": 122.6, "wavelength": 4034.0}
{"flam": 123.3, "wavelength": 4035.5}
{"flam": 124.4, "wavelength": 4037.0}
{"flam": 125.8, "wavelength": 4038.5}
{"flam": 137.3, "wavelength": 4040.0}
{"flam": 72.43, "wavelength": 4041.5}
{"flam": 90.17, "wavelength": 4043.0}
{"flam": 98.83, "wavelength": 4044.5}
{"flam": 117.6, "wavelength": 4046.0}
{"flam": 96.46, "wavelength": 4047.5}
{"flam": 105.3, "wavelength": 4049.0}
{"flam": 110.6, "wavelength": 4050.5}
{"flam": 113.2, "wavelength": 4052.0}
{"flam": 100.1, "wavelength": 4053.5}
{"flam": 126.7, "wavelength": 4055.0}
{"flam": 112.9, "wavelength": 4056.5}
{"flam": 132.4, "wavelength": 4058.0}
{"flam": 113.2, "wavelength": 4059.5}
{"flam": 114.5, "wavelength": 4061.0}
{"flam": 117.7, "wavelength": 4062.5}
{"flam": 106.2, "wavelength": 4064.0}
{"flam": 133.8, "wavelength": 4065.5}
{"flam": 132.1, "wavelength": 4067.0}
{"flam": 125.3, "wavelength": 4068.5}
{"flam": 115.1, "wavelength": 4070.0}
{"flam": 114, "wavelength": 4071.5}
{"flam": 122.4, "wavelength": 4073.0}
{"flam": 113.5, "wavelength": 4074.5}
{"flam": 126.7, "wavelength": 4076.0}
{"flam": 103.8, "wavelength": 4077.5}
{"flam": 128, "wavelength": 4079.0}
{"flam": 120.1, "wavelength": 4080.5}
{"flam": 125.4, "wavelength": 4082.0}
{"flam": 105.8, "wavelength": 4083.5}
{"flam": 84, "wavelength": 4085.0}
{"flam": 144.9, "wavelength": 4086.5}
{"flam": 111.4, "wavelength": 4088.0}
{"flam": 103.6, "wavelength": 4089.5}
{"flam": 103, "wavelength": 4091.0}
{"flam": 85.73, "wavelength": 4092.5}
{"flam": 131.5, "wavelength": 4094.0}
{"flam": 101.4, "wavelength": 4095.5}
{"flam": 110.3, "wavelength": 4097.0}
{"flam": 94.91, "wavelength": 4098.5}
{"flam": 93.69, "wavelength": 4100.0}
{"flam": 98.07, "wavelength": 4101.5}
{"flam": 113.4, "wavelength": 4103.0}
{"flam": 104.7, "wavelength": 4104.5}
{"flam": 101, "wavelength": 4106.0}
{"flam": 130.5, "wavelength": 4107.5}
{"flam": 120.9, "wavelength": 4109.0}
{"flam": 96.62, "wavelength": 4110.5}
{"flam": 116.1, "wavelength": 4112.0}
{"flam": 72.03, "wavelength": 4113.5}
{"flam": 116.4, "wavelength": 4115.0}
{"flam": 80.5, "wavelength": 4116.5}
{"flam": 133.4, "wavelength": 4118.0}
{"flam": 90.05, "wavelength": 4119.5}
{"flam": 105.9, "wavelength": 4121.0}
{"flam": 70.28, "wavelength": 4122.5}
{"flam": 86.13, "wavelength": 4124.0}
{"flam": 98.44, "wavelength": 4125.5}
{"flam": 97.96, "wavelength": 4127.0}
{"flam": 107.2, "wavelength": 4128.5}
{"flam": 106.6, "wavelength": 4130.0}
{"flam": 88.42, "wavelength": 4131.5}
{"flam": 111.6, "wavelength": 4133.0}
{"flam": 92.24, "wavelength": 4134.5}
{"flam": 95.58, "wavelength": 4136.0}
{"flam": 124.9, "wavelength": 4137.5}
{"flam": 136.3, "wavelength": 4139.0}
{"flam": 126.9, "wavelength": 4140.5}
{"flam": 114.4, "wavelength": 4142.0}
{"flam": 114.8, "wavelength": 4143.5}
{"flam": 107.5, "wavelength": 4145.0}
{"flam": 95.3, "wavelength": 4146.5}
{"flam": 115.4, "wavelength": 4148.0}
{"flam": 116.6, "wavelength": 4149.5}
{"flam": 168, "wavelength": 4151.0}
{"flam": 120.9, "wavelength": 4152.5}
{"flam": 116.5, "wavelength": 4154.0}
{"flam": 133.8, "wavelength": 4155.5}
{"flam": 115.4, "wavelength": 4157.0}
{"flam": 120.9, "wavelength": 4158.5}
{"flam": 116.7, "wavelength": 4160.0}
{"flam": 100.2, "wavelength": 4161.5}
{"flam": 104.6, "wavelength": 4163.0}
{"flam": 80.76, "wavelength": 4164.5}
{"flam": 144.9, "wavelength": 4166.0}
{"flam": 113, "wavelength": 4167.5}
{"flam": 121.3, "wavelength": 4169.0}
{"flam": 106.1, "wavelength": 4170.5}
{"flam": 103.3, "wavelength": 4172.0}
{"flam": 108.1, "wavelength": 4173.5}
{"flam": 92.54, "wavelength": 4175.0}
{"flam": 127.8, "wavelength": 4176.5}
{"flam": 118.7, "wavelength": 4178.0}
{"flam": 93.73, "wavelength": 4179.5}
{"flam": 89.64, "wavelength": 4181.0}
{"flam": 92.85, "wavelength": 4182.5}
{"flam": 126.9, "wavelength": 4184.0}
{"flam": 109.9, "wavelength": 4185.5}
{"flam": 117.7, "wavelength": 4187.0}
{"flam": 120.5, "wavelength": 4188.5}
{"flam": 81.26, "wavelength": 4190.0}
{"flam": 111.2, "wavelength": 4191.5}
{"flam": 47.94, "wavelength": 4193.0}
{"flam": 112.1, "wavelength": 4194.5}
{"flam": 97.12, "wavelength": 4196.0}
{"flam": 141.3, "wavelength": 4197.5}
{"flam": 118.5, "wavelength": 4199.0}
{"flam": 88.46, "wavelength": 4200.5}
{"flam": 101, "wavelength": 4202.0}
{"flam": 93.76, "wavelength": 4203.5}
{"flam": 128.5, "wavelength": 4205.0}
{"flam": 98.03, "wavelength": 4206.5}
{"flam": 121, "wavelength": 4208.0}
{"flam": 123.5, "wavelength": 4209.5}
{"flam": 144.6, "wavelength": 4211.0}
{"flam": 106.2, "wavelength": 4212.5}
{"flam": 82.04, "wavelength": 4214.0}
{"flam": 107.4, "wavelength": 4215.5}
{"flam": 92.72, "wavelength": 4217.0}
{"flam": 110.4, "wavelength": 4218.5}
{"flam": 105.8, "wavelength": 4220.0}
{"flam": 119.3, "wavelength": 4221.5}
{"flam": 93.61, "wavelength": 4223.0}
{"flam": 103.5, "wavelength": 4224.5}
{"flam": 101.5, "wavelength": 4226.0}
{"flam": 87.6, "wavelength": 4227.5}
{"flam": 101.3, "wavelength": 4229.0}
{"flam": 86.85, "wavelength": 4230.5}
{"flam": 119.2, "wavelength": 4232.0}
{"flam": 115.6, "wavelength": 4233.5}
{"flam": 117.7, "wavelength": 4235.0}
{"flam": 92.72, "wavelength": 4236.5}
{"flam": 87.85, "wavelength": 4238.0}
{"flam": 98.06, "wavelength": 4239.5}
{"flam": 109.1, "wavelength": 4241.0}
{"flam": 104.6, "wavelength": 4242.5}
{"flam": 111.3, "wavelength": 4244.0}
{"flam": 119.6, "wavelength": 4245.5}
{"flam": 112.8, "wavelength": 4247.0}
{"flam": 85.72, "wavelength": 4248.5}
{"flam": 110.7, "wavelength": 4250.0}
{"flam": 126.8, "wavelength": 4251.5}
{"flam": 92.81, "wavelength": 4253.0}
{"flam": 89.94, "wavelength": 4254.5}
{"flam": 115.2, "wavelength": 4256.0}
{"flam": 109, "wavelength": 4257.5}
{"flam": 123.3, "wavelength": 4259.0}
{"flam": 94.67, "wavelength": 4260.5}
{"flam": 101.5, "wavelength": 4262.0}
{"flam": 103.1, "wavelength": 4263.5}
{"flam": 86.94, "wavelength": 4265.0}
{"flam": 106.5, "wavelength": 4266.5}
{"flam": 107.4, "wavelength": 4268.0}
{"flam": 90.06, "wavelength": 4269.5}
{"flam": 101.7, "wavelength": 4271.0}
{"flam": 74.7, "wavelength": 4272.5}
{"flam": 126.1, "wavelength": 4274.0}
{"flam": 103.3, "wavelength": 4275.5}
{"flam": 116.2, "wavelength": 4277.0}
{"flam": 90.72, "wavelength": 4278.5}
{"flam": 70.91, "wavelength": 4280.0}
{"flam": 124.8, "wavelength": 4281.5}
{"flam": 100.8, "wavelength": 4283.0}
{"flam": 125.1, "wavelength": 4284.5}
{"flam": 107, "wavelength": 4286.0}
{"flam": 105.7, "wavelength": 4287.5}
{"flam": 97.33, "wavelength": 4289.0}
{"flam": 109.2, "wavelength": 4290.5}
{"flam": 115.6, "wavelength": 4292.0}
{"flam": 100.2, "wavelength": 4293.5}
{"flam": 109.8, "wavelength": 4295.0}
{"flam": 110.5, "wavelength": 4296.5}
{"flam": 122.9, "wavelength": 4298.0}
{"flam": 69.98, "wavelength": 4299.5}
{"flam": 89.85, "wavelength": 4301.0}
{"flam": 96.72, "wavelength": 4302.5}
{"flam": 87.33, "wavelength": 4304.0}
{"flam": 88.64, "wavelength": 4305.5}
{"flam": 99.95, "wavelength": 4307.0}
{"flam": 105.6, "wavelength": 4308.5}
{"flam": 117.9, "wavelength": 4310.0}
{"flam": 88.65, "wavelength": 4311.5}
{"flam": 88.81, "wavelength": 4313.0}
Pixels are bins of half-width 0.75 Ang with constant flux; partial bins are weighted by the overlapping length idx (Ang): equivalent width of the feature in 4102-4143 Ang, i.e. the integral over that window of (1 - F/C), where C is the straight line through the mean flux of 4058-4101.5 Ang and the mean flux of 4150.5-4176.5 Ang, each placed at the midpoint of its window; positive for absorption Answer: 3.4 Ang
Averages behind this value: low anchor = 114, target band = 105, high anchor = 116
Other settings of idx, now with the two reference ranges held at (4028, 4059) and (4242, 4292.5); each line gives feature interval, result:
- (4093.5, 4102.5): 0.27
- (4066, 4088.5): -2.14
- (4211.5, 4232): 0.85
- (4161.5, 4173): -0.36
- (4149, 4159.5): -2.04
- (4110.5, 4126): 1.52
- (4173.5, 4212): -0.69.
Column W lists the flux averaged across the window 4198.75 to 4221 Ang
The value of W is 108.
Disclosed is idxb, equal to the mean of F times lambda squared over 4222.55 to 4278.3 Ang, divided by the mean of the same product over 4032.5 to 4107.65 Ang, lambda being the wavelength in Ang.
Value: 1.00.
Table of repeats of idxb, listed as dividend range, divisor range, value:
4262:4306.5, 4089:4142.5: 1.05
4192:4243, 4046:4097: 0.98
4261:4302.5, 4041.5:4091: 1.00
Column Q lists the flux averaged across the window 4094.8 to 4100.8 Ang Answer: 100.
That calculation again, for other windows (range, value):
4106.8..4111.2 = 116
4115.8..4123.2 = 96.3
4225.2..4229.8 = 96.8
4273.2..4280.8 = 101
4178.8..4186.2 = 103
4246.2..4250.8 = 104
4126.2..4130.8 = 104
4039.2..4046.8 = 103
